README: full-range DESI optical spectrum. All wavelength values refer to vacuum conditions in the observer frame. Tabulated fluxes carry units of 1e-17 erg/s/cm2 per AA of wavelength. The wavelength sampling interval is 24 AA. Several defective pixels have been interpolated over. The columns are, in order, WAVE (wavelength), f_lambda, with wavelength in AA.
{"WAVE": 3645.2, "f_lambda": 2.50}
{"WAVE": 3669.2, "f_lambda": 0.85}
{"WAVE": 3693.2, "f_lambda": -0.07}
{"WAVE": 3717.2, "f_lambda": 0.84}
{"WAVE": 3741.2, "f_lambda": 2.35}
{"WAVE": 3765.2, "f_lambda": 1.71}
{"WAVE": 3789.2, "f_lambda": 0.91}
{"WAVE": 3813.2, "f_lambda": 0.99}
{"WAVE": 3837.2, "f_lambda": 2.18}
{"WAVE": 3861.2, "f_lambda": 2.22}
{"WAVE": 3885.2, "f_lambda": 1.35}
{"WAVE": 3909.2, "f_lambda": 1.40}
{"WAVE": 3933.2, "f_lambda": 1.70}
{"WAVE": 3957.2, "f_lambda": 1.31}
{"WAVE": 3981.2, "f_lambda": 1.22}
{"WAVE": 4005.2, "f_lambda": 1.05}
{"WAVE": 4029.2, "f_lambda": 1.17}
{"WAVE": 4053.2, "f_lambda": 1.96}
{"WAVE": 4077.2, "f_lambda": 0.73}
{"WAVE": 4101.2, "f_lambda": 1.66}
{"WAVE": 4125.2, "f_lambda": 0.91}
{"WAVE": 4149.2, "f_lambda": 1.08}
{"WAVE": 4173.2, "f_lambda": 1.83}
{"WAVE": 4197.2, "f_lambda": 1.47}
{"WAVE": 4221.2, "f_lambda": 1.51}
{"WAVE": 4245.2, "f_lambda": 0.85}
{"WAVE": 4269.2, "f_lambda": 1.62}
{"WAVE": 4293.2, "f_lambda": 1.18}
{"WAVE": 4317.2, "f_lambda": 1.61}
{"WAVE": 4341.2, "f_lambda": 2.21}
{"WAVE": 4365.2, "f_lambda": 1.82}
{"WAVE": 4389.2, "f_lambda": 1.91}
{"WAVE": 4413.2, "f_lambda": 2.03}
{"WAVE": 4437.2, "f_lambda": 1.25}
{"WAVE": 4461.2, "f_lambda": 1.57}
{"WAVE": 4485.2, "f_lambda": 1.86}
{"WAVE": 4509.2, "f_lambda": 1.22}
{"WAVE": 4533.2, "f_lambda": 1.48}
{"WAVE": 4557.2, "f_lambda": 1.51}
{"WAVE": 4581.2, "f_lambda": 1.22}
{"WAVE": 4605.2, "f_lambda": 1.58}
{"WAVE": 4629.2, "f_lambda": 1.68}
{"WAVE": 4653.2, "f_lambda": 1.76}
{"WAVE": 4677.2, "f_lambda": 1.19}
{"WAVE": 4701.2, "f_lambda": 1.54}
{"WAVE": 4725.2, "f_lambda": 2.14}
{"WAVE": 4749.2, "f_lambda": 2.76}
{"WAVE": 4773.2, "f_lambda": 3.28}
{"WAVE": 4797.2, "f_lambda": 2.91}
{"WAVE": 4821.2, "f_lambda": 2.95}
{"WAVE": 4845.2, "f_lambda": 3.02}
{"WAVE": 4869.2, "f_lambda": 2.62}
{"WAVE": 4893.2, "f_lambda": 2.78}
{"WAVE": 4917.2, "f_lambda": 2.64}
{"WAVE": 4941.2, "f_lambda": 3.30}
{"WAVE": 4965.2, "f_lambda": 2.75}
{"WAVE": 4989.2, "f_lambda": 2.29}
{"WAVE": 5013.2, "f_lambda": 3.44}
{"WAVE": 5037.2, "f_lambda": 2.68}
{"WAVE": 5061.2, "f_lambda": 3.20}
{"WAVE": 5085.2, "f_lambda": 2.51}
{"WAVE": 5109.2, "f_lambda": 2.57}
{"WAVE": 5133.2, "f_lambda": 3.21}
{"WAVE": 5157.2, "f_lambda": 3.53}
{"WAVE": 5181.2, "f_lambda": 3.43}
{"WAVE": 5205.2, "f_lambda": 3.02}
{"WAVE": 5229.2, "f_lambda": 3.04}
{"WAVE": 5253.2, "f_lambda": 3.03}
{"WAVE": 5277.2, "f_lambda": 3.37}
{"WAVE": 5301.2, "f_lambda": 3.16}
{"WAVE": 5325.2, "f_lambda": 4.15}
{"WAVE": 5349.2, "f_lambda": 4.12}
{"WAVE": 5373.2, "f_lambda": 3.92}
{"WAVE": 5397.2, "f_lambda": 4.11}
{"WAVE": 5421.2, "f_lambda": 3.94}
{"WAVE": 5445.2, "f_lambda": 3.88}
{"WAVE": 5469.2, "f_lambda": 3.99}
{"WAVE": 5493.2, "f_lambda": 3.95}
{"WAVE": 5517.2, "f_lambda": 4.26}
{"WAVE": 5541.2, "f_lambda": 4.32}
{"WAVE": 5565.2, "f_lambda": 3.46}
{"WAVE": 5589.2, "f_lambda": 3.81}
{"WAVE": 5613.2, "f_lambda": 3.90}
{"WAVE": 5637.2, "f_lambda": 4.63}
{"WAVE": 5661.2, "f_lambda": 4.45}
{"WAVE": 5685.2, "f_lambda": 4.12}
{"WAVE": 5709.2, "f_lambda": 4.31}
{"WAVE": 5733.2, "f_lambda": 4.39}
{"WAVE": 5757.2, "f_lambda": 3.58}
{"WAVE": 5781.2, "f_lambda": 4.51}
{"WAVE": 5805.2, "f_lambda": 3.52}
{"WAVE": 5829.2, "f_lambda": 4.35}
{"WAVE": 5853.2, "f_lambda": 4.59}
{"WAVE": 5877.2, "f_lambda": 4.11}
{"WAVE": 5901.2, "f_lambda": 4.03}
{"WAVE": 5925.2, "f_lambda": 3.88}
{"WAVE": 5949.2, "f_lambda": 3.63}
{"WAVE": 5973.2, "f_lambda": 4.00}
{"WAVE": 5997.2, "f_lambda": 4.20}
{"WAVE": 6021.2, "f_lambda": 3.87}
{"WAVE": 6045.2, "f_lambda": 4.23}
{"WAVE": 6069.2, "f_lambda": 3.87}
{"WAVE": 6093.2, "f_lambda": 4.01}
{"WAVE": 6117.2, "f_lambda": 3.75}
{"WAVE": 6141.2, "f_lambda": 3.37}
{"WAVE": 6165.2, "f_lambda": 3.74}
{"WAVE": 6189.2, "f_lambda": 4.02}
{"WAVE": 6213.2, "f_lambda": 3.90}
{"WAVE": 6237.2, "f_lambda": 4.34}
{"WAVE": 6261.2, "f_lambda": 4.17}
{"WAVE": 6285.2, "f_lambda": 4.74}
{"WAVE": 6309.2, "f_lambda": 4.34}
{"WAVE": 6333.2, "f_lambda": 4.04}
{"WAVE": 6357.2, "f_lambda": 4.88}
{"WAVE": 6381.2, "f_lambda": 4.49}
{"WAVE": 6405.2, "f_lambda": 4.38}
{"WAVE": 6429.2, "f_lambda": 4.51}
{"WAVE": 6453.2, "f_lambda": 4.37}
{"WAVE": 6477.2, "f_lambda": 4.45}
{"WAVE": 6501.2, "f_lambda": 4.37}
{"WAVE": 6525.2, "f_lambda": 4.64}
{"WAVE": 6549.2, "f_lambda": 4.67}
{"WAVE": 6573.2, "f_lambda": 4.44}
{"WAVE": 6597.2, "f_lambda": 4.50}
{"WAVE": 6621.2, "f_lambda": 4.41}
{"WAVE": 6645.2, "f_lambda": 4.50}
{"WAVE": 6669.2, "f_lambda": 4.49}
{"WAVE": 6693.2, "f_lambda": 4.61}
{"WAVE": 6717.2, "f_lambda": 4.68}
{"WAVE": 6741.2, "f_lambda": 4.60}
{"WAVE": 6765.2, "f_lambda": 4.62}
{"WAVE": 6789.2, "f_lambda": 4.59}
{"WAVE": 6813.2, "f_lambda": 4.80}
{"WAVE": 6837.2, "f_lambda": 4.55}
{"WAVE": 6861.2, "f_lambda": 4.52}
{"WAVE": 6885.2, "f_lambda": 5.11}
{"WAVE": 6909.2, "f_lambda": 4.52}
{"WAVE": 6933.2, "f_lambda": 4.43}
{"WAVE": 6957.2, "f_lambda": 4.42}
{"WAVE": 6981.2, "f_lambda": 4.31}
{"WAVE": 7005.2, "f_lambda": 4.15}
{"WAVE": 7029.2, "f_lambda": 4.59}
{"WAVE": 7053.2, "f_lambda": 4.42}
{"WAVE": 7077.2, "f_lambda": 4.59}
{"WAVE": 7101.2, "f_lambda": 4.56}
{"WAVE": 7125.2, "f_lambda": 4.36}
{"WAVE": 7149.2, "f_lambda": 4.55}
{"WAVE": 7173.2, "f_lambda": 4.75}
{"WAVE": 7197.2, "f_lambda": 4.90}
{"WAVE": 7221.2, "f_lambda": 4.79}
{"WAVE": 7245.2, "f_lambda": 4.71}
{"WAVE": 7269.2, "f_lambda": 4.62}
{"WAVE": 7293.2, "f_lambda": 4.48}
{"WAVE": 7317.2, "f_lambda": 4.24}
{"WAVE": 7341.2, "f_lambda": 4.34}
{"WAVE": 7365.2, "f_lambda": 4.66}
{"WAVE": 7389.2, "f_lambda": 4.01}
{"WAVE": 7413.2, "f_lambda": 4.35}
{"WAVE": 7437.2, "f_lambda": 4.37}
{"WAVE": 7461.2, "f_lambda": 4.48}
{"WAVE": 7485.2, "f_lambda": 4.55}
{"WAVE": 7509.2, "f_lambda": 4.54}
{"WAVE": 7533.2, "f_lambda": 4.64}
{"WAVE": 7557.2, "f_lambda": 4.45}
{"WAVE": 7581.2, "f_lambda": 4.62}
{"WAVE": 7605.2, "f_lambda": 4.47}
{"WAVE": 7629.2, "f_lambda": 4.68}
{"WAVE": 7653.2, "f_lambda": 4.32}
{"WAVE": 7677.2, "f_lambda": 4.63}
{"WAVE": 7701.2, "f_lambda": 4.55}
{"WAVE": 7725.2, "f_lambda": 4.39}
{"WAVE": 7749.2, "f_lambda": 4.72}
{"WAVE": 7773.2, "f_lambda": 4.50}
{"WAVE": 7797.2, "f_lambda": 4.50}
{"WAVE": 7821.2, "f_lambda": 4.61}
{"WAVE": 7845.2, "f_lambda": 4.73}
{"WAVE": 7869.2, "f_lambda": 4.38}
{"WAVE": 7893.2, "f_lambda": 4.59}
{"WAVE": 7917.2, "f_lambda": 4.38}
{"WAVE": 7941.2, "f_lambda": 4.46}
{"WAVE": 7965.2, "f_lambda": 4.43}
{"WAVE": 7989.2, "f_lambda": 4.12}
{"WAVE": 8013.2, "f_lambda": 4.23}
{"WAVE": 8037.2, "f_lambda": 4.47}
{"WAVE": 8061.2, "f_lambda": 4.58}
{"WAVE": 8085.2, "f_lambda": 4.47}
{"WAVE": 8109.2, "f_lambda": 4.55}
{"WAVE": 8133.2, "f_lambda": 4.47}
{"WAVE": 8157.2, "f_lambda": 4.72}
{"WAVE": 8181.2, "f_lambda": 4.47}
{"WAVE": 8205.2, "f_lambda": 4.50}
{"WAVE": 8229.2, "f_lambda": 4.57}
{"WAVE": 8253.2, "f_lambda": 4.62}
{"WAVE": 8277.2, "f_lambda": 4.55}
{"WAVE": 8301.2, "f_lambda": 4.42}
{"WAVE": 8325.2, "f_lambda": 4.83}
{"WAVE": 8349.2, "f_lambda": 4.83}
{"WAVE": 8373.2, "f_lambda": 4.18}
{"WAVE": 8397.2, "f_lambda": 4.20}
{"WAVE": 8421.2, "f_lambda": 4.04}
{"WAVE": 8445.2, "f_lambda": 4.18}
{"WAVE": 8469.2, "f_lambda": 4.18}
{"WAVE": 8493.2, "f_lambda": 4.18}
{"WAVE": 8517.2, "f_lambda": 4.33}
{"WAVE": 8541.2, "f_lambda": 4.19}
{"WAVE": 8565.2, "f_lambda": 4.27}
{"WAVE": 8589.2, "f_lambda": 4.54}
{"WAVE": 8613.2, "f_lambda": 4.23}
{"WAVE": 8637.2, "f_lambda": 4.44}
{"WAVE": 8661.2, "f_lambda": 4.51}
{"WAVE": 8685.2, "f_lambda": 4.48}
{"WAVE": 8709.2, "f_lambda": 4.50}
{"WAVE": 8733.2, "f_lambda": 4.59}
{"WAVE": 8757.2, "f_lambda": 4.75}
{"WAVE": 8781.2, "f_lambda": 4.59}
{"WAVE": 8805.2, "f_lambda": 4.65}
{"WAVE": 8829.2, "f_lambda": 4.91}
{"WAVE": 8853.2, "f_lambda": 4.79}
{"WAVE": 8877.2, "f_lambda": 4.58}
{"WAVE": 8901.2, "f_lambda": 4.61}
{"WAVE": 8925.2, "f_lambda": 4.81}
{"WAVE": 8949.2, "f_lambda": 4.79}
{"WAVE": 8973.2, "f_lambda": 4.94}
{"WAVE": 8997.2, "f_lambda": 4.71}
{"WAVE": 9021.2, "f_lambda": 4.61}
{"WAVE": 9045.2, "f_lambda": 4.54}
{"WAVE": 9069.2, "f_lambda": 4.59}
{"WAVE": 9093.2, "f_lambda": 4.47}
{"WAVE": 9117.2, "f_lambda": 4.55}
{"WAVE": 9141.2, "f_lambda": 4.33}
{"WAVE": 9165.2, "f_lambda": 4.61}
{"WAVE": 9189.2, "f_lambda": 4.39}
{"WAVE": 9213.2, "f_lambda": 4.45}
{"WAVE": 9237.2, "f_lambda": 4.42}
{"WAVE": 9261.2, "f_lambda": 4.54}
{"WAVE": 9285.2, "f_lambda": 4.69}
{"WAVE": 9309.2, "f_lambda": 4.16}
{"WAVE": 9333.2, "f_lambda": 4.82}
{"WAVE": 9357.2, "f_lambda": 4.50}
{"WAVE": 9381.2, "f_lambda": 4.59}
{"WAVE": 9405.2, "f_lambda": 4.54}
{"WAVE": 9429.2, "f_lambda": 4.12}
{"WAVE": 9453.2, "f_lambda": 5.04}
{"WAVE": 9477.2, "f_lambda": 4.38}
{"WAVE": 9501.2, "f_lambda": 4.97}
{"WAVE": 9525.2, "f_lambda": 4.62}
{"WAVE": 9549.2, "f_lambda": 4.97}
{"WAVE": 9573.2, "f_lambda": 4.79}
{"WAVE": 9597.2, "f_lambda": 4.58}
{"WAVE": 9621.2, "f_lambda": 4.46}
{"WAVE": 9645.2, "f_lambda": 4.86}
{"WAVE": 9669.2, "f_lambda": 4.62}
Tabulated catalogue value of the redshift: 0.186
